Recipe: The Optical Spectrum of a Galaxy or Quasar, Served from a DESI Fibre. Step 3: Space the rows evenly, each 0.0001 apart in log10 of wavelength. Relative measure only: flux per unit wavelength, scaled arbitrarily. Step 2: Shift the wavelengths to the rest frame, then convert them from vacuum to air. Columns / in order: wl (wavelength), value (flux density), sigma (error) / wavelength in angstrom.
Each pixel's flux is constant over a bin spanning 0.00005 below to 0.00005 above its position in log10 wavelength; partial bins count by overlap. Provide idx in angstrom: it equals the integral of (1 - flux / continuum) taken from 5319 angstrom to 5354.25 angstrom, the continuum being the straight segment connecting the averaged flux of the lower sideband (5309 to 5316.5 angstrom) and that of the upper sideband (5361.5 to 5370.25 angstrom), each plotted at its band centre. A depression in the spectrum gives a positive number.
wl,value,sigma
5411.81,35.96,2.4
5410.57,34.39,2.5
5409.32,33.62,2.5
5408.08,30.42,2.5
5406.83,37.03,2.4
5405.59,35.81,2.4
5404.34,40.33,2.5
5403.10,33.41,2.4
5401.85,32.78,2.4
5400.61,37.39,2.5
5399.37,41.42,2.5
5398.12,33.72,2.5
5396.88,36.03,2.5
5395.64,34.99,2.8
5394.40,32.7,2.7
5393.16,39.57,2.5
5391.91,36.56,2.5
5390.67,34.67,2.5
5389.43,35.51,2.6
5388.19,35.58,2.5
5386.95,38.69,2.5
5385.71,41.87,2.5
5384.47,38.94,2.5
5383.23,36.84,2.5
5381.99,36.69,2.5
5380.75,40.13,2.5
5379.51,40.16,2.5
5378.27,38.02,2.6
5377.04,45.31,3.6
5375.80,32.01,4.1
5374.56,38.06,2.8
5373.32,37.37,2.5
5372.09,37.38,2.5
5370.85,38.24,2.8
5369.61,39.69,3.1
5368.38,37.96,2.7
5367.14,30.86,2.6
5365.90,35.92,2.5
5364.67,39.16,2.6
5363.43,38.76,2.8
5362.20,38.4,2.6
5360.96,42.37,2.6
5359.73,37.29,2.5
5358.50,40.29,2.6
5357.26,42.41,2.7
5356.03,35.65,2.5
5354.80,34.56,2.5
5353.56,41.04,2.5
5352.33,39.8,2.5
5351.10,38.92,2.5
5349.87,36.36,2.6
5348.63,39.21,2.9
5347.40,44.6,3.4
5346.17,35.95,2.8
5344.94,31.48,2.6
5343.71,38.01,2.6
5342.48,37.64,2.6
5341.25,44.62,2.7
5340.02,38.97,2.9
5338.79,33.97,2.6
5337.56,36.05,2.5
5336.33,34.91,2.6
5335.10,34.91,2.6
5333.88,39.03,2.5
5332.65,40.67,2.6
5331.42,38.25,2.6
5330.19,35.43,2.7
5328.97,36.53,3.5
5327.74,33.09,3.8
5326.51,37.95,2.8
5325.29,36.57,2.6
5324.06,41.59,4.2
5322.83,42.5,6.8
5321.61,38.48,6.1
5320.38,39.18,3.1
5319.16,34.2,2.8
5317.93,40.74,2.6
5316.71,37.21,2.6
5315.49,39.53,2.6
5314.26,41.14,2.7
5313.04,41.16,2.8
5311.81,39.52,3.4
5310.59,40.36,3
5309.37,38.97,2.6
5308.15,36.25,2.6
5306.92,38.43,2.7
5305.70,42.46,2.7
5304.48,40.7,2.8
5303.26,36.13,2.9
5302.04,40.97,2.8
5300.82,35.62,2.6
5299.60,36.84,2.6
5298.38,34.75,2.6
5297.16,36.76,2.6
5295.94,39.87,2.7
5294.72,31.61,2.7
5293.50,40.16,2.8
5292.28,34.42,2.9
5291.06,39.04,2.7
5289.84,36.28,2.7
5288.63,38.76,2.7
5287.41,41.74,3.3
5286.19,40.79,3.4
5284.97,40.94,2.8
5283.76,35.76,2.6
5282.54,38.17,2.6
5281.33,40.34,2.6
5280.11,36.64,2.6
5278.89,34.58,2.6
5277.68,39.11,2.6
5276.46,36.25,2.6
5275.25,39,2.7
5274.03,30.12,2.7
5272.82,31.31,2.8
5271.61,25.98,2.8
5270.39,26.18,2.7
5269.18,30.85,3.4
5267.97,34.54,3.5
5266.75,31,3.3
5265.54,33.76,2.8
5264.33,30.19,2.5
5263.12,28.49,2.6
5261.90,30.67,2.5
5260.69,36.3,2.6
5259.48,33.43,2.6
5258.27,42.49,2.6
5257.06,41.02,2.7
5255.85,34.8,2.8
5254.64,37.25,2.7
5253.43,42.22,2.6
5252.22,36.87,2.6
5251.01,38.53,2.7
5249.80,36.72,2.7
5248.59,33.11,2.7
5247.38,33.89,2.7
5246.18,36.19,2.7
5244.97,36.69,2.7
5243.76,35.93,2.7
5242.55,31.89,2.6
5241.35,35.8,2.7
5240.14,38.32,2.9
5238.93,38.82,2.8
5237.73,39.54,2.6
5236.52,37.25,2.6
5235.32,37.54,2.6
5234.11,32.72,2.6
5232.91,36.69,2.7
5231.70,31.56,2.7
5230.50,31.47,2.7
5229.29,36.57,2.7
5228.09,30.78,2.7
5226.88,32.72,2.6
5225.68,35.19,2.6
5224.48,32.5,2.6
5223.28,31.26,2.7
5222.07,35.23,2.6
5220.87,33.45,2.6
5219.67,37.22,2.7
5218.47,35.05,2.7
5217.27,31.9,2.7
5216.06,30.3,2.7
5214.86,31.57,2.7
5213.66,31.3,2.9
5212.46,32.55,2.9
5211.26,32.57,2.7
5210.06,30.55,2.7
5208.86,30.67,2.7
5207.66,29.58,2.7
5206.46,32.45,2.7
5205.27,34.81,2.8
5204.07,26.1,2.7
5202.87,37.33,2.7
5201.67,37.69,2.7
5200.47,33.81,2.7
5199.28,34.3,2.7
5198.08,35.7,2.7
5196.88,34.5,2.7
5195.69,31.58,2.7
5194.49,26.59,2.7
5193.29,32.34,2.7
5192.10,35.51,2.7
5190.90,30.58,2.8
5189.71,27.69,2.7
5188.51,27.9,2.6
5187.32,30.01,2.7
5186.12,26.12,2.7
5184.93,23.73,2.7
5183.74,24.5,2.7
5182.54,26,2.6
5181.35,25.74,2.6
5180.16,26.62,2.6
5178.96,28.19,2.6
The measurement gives 0.7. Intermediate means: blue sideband 40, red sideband 37.3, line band 38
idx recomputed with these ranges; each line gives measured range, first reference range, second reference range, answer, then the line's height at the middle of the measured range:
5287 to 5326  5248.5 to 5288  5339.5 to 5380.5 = -1.91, 36.7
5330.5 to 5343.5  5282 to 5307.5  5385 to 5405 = -0.13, 37.5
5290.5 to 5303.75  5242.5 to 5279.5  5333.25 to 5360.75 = -0.34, 36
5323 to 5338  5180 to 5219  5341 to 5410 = -0.61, 35.8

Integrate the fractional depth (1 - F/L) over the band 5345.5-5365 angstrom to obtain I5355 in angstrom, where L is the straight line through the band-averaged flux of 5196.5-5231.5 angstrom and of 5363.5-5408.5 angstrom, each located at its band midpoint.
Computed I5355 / -1.5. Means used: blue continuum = 33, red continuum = 37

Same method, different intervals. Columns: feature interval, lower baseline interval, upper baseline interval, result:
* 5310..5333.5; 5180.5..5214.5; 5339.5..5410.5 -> -2.1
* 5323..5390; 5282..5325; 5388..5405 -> -1.5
